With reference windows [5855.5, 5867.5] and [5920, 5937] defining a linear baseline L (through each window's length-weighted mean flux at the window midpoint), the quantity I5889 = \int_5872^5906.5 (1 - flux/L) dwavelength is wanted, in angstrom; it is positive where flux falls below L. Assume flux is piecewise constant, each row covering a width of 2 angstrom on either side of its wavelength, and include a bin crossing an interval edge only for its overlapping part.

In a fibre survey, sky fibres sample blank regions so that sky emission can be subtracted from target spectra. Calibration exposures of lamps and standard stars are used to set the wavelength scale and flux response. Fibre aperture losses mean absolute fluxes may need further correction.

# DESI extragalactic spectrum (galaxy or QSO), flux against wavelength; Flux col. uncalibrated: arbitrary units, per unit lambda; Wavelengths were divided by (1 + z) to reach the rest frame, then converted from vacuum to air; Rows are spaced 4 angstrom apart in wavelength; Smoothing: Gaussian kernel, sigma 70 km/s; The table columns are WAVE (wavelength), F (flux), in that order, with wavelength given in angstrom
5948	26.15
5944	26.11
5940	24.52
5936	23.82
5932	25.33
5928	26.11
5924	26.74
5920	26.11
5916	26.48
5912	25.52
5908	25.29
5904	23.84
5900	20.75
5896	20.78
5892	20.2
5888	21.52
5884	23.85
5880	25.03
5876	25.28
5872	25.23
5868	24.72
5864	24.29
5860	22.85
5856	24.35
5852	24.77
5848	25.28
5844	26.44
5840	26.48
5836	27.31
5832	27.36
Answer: 2.5 angstrom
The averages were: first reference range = 23.9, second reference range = 25.7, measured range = 22.8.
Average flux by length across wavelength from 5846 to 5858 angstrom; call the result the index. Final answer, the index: 24.8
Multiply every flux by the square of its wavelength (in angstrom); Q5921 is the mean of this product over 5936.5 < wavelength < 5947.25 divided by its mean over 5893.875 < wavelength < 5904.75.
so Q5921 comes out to 1.2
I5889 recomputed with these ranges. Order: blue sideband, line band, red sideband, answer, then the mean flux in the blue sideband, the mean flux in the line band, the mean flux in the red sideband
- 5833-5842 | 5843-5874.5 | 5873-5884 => 1.5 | 26.9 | 24.7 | 24.9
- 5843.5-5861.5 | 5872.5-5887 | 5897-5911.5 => -0.4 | 24.6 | 24.6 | 23.4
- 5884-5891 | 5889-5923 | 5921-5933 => 0.5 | 22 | 23.7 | 26.1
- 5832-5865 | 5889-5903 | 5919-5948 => 2.5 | 25.4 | 20.9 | 25.6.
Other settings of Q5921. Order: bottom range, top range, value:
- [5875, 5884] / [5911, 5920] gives 1.06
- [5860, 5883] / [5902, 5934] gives 1.06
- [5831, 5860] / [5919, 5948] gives 1.02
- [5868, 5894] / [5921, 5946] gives 1.10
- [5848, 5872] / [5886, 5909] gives 0.91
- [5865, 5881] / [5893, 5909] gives 0.90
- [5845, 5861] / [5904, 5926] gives 1.08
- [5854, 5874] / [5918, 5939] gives 1.08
